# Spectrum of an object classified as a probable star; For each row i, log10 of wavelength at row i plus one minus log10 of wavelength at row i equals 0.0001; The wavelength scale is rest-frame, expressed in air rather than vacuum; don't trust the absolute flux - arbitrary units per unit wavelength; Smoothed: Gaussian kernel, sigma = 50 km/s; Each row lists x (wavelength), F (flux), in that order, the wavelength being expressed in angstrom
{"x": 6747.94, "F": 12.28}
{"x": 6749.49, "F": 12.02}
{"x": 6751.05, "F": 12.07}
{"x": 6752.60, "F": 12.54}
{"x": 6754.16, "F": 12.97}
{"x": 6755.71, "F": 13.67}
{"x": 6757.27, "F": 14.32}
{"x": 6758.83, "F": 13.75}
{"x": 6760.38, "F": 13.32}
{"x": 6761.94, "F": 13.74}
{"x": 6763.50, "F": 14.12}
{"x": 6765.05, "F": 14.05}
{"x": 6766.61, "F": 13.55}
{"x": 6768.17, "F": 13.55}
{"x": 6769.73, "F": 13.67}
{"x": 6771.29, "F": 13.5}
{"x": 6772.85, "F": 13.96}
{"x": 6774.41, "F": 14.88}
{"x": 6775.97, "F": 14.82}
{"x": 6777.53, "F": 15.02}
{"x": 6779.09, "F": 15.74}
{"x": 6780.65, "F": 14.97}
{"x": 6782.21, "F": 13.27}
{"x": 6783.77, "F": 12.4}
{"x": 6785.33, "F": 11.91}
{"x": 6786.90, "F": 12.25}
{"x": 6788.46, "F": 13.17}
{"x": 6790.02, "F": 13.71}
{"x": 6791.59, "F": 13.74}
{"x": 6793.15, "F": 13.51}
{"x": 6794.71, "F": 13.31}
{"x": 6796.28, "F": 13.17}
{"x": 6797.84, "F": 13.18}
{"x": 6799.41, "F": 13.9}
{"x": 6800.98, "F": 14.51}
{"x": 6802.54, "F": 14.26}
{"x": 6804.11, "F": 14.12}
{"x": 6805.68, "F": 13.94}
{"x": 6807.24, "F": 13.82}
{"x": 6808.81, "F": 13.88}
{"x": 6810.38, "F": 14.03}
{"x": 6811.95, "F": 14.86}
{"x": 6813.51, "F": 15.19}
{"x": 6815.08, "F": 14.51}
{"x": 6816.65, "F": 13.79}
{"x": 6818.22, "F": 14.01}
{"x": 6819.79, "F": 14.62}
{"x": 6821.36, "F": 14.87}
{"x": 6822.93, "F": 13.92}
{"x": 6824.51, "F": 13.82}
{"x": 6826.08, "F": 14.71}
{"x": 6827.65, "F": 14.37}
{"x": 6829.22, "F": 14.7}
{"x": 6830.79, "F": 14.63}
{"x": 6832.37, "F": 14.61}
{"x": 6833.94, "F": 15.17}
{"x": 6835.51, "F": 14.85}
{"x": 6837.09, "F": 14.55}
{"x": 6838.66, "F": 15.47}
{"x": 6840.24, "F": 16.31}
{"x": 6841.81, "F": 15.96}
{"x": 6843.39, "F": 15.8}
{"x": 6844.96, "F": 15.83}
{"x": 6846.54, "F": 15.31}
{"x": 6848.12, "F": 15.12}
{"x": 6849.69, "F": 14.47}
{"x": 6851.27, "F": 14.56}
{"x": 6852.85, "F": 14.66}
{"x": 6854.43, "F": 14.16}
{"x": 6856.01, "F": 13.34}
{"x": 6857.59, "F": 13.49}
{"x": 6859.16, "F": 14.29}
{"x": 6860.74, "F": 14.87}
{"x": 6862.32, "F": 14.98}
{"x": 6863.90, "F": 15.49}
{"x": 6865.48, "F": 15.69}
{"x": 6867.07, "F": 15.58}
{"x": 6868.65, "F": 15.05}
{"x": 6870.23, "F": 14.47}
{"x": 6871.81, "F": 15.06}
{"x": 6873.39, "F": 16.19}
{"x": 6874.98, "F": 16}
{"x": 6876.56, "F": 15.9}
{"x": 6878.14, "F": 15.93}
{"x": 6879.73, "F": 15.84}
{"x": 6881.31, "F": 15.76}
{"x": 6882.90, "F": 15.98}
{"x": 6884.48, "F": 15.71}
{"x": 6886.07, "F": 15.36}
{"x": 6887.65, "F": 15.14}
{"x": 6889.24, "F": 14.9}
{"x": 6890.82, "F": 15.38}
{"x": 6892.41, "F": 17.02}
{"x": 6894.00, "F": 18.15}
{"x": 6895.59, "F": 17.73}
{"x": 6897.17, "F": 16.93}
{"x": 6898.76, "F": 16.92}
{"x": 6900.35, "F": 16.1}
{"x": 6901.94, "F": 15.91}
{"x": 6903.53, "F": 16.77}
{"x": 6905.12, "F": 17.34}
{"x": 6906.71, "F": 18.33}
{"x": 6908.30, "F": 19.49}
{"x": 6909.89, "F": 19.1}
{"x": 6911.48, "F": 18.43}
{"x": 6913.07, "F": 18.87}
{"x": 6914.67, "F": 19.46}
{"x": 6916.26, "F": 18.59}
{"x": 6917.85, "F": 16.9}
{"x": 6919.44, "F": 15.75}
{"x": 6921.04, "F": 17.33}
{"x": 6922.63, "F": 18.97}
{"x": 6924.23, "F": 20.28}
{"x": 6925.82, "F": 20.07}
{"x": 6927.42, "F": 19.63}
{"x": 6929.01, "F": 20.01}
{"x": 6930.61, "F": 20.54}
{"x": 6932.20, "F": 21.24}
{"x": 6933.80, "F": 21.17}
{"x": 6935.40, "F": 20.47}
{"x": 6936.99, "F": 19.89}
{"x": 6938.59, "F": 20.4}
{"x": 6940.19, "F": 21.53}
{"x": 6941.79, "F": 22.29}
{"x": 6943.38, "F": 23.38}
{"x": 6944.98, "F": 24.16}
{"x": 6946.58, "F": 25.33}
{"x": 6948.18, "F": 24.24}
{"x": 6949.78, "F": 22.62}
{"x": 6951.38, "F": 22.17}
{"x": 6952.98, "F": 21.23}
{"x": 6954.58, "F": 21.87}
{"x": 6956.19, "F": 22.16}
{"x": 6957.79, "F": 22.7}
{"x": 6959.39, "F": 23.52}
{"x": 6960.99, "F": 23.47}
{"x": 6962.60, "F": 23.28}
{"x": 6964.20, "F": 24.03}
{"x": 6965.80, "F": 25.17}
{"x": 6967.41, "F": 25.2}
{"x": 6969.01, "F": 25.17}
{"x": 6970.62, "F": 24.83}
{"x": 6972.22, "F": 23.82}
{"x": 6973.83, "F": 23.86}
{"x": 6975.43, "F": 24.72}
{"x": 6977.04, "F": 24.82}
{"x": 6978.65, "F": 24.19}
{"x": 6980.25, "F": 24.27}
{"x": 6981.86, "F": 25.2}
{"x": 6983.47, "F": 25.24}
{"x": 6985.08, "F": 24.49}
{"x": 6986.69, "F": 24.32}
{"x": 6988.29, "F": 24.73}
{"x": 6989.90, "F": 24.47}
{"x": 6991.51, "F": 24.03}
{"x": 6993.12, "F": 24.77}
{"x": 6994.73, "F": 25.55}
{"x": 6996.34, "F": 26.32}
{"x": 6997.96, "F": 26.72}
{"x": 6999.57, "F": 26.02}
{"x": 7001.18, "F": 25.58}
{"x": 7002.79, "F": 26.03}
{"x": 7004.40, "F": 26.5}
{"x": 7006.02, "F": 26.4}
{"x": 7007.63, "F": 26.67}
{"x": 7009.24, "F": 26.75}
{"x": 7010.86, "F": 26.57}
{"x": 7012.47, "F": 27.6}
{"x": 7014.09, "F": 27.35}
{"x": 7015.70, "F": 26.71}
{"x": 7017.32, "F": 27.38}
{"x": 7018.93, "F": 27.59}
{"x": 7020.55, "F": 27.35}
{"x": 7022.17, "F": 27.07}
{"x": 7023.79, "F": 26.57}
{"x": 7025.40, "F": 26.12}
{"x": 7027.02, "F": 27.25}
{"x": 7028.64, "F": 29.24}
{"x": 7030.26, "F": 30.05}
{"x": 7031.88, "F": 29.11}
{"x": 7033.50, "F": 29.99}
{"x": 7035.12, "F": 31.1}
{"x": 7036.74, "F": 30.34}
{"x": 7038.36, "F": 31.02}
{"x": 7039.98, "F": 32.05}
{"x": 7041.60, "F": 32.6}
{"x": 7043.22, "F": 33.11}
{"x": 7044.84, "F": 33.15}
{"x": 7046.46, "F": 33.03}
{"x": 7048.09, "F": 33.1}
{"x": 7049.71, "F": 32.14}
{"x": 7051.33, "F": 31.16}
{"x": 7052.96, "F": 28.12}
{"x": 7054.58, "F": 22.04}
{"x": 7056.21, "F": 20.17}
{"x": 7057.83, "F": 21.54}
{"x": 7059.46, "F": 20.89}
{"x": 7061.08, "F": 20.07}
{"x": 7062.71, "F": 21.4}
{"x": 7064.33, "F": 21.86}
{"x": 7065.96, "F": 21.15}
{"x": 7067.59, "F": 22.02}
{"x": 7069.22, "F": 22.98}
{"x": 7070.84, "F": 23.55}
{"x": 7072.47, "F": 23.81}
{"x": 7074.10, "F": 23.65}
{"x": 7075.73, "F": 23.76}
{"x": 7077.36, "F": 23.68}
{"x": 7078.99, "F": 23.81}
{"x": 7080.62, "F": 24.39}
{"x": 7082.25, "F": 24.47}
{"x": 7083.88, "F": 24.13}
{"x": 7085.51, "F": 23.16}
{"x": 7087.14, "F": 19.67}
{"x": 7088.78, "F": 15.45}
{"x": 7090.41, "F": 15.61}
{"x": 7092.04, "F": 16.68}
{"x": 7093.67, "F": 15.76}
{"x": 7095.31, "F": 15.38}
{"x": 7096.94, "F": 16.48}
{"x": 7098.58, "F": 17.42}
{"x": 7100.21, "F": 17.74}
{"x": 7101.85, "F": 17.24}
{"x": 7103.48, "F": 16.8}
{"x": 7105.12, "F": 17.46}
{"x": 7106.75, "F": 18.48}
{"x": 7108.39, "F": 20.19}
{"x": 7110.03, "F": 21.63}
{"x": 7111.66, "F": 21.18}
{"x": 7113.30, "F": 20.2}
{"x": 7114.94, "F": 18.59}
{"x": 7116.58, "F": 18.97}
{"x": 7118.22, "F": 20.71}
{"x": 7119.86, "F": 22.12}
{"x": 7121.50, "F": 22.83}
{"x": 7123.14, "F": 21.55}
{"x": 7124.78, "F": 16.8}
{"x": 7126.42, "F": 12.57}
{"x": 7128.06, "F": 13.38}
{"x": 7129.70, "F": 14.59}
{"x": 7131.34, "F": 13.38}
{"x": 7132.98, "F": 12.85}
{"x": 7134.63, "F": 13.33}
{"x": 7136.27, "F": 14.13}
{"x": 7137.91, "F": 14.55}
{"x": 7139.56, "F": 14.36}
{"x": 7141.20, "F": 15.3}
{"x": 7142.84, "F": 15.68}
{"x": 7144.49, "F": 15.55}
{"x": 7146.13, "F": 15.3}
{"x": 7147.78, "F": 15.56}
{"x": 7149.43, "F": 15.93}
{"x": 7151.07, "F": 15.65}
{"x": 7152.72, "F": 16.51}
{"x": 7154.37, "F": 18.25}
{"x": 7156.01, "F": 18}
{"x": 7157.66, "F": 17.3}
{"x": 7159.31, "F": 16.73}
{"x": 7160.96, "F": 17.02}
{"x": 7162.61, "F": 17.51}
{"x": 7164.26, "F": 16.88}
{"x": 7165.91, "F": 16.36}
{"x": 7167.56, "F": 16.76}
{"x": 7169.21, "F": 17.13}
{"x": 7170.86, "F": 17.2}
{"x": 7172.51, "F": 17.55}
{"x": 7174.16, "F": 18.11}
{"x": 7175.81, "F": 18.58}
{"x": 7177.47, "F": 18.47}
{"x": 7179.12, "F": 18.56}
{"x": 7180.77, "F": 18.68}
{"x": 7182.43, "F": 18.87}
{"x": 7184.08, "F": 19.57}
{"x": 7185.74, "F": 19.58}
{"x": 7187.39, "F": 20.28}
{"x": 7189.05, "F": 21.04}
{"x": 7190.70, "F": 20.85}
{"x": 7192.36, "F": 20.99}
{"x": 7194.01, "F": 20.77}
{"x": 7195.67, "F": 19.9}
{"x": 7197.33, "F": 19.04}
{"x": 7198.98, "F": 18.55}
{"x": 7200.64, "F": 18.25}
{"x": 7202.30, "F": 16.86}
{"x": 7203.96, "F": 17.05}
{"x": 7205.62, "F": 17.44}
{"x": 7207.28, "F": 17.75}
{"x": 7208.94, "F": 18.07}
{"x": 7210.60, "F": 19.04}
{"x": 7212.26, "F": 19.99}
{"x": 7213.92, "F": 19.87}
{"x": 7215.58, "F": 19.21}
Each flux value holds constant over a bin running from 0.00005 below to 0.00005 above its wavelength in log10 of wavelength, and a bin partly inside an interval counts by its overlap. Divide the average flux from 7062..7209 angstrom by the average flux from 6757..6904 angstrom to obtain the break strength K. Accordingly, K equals 1.3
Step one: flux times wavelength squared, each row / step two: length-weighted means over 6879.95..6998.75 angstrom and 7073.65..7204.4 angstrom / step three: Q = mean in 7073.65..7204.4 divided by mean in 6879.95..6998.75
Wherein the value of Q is 0.91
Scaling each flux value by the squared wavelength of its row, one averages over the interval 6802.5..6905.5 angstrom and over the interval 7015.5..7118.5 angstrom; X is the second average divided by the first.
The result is 1.7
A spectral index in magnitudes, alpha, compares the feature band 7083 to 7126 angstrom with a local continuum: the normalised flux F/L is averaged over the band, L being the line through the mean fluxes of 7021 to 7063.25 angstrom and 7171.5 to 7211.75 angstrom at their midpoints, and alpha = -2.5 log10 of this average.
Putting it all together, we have 0.273 mag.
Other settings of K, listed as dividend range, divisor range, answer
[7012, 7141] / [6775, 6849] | 1.58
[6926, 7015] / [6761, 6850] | 1.68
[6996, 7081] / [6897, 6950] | 1.36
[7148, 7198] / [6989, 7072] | 0.68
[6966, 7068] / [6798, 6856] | 1.81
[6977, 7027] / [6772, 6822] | 1.86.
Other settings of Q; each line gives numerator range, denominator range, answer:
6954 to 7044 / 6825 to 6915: 1.73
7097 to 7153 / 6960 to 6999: 0.72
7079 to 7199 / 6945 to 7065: 0.72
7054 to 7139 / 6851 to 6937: 1.21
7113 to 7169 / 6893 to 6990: 0.82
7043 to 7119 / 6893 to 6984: 1.08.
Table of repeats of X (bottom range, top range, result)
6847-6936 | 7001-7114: 1.52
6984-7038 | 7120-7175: 0.63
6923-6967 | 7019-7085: 1.24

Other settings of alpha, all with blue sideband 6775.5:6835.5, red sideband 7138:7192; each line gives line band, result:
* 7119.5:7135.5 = 0.061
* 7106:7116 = -0.180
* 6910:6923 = -0.193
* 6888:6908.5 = -0.132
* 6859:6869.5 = -0.040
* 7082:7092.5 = -0.180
